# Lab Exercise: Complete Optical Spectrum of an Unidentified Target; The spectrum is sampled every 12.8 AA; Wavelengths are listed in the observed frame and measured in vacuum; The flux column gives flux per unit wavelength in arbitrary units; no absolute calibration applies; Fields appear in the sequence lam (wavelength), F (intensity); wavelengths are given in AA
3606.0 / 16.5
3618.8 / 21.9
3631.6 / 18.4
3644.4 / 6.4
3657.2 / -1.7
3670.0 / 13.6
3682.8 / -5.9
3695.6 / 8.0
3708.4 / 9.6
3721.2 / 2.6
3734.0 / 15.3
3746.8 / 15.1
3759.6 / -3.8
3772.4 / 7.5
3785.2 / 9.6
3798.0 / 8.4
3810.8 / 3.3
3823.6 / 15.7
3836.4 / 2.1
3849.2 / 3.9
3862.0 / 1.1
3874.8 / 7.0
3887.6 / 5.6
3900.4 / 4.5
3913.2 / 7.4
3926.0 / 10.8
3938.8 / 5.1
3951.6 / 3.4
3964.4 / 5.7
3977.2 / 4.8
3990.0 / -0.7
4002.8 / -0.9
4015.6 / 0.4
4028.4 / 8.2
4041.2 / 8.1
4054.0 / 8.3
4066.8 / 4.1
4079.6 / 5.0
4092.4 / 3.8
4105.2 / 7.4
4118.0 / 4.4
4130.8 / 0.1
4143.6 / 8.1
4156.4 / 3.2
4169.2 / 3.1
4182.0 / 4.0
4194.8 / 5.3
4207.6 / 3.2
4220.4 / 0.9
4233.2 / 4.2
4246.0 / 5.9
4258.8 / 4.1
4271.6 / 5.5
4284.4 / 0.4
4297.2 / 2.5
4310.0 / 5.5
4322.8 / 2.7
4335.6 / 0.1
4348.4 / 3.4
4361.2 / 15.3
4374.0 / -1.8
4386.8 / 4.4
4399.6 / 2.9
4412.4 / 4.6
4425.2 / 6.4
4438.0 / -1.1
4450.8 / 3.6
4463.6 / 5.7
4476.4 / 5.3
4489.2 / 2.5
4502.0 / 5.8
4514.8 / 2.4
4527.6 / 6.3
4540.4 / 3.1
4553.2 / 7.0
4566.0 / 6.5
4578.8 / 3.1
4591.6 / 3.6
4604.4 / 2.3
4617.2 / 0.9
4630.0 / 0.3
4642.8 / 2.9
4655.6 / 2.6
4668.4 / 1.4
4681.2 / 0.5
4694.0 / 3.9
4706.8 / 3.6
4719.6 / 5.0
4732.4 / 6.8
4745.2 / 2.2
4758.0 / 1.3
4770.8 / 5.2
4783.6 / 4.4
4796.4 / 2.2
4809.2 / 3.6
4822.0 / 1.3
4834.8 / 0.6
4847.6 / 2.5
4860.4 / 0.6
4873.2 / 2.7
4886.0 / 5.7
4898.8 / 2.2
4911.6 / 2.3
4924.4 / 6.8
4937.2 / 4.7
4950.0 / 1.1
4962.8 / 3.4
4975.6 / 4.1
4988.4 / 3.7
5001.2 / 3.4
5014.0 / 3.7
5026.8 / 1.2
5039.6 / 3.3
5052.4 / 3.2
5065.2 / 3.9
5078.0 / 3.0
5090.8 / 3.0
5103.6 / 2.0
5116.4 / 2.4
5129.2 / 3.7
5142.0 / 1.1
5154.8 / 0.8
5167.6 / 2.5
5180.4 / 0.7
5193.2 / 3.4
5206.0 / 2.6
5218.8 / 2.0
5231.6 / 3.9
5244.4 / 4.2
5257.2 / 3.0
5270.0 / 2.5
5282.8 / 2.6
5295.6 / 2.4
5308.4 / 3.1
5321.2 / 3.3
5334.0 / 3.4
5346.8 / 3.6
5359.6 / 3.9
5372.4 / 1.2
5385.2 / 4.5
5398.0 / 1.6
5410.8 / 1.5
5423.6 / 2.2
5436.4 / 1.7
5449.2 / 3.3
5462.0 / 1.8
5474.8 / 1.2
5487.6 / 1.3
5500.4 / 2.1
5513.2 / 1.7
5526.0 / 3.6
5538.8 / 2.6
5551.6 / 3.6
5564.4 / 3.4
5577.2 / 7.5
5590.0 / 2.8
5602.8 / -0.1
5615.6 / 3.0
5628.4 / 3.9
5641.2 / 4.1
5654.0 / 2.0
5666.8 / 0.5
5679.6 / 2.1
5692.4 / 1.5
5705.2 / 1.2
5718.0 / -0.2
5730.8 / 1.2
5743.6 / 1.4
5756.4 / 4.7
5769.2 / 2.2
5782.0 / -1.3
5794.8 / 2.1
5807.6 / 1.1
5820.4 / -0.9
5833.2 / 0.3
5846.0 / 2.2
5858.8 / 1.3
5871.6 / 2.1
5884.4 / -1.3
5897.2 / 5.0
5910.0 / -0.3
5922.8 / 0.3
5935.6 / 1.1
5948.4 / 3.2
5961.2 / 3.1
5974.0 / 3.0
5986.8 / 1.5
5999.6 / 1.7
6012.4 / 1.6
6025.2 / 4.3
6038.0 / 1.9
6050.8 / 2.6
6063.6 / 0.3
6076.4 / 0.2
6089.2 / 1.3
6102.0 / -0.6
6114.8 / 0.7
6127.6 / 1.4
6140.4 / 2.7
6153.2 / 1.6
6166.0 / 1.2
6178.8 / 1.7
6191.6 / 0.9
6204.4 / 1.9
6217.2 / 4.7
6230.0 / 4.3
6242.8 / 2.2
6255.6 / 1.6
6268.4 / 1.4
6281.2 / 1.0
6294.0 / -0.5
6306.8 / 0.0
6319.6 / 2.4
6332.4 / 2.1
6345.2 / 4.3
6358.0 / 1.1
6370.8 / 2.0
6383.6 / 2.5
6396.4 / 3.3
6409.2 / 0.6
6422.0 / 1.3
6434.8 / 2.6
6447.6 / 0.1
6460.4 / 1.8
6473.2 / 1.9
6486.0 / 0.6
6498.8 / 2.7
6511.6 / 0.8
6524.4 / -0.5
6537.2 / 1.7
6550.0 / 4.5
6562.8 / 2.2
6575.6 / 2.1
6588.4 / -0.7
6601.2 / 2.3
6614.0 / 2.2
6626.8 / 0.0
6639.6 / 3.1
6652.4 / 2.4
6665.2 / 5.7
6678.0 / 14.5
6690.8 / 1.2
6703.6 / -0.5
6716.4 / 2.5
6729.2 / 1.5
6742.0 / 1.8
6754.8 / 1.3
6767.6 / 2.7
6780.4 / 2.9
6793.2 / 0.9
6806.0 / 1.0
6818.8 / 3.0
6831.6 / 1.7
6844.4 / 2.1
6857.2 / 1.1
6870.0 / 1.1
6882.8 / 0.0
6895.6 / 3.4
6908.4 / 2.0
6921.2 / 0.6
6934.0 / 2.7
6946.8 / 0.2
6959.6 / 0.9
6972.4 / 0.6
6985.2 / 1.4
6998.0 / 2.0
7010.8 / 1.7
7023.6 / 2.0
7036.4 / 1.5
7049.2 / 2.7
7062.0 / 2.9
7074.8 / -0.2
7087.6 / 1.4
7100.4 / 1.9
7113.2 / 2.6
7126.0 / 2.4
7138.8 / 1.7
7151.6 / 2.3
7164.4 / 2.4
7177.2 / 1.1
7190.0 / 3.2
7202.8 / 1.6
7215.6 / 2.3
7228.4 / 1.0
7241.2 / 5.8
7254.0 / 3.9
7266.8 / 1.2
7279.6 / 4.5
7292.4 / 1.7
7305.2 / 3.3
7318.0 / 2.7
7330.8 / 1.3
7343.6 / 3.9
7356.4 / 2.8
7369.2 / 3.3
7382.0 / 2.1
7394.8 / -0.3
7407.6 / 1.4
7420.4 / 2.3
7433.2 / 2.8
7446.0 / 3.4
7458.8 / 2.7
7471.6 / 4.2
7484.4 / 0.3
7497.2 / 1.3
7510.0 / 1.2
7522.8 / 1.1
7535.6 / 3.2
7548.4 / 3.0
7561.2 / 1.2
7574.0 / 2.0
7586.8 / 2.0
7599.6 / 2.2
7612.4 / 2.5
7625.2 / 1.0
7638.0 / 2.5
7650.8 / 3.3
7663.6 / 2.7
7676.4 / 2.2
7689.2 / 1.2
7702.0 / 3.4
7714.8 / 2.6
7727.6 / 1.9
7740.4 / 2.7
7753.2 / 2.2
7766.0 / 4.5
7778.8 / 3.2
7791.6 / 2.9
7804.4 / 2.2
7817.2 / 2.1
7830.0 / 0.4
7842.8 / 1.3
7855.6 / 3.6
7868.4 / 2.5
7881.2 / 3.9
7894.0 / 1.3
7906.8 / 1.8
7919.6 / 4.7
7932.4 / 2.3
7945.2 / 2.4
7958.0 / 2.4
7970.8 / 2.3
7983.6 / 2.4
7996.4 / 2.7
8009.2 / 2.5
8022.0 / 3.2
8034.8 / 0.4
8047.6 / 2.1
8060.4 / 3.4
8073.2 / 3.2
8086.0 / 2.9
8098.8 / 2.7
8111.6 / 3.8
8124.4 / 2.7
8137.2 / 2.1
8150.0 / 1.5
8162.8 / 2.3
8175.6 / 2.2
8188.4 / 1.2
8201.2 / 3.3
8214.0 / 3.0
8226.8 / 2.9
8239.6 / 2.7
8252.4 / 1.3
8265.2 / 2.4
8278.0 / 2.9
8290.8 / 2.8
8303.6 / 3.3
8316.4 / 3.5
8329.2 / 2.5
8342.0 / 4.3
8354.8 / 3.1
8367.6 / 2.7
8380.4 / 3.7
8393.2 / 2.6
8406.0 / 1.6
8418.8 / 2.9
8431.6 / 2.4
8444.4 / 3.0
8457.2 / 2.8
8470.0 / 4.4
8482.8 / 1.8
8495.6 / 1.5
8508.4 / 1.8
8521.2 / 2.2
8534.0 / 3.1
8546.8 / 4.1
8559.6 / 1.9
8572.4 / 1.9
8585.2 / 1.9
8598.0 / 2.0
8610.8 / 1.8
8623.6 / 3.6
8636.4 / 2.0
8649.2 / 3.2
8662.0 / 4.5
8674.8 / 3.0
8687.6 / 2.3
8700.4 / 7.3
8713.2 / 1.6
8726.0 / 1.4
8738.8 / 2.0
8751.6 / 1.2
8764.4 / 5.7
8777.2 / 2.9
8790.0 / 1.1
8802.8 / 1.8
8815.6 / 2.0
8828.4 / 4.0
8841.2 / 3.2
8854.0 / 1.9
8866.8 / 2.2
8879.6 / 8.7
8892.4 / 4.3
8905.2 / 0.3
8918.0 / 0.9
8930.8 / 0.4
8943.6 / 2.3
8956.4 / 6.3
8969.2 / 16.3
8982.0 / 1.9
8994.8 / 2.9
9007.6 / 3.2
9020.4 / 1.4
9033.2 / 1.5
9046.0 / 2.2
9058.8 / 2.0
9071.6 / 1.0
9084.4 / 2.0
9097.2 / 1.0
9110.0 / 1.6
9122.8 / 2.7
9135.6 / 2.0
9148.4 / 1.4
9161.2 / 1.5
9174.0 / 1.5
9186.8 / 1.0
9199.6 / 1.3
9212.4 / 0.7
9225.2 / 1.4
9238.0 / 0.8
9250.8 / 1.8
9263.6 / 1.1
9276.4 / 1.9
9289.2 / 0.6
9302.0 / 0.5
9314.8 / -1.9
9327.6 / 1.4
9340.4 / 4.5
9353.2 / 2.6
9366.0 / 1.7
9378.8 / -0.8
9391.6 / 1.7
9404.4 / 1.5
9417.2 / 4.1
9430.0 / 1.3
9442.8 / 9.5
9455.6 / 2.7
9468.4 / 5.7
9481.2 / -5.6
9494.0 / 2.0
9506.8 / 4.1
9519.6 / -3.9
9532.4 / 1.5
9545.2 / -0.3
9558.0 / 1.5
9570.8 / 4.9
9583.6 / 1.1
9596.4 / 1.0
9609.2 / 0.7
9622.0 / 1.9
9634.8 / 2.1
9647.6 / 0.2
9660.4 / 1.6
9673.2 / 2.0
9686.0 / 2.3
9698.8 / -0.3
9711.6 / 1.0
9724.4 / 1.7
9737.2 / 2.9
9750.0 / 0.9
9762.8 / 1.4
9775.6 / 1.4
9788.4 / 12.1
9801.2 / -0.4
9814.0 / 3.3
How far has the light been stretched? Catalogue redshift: 0.790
